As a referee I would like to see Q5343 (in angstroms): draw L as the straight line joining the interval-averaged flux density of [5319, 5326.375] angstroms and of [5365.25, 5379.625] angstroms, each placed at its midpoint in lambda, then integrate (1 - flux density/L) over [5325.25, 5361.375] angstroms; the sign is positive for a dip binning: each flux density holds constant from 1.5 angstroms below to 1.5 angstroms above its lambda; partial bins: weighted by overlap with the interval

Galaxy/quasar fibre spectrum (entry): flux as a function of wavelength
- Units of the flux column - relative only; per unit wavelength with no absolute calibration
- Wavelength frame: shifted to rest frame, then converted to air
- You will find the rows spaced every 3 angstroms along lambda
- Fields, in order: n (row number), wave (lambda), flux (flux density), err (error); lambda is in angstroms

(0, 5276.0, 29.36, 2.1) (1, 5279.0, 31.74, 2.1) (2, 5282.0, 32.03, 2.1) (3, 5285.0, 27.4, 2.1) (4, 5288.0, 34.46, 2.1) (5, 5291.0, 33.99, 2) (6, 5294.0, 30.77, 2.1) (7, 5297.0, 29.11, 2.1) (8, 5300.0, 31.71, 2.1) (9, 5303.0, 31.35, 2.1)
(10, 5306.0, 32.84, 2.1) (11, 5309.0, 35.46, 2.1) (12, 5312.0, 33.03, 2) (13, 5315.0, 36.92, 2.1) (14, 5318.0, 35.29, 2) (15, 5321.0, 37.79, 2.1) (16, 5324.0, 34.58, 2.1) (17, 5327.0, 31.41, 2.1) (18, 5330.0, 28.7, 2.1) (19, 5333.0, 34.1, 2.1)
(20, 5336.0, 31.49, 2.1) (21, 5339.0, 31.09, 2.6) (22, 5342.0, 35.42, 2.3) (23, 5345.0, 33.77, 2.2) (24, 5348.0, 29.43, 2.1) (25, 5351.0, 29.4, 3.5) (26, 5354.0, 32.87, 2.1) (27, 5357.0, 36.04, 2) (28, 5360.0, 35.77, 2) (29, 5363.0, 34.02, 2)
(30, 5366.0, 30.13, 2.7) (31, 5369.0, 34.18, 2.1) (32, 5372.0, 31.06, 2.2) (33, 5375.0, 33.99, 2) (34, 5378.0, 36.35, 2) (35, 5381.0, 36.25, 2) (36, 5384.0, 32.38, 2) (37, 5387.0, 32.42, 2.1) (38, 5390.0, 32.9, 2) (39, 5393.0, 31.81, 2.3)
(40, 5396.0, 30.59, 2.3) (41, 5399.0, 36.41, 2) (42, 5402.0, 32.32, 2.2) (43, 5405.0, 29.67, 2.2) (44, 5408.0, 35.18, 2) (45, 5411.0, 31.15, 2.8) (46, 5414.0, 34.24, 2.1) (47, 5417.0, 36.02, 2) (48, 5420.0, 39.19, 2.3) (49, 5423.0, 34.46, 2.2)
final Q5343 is 2.2 angstroms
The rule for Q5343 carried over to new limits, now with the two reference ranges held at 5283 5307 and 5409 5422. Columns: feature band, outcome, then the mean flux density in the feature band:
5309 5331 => -1.4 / 34.2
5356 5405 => 0.9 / 33.4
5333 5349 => 0.2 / 32.5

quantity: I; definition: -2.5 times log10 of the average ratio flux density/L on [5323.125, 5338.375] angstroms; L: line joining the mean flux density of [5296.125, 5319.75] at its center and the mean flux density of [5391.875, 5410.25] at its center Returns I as 0.04 mag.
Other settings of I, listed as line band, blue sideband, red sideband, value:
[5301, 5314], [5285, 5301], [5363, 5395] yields -0.047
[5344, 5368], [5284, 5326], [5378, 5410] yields 0.016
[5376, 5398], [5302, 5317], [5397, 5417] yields 0.004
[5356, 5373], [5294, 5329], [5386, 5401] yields -0.016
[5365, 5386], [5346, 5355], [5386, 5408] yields -0.063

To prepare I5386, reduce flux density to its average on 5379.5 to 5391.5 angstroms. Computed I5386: 33.5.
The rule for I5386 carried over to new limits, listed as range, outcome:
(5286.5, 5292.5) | 34.2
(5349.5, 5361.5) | 33.5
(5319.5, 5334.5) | 33.3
